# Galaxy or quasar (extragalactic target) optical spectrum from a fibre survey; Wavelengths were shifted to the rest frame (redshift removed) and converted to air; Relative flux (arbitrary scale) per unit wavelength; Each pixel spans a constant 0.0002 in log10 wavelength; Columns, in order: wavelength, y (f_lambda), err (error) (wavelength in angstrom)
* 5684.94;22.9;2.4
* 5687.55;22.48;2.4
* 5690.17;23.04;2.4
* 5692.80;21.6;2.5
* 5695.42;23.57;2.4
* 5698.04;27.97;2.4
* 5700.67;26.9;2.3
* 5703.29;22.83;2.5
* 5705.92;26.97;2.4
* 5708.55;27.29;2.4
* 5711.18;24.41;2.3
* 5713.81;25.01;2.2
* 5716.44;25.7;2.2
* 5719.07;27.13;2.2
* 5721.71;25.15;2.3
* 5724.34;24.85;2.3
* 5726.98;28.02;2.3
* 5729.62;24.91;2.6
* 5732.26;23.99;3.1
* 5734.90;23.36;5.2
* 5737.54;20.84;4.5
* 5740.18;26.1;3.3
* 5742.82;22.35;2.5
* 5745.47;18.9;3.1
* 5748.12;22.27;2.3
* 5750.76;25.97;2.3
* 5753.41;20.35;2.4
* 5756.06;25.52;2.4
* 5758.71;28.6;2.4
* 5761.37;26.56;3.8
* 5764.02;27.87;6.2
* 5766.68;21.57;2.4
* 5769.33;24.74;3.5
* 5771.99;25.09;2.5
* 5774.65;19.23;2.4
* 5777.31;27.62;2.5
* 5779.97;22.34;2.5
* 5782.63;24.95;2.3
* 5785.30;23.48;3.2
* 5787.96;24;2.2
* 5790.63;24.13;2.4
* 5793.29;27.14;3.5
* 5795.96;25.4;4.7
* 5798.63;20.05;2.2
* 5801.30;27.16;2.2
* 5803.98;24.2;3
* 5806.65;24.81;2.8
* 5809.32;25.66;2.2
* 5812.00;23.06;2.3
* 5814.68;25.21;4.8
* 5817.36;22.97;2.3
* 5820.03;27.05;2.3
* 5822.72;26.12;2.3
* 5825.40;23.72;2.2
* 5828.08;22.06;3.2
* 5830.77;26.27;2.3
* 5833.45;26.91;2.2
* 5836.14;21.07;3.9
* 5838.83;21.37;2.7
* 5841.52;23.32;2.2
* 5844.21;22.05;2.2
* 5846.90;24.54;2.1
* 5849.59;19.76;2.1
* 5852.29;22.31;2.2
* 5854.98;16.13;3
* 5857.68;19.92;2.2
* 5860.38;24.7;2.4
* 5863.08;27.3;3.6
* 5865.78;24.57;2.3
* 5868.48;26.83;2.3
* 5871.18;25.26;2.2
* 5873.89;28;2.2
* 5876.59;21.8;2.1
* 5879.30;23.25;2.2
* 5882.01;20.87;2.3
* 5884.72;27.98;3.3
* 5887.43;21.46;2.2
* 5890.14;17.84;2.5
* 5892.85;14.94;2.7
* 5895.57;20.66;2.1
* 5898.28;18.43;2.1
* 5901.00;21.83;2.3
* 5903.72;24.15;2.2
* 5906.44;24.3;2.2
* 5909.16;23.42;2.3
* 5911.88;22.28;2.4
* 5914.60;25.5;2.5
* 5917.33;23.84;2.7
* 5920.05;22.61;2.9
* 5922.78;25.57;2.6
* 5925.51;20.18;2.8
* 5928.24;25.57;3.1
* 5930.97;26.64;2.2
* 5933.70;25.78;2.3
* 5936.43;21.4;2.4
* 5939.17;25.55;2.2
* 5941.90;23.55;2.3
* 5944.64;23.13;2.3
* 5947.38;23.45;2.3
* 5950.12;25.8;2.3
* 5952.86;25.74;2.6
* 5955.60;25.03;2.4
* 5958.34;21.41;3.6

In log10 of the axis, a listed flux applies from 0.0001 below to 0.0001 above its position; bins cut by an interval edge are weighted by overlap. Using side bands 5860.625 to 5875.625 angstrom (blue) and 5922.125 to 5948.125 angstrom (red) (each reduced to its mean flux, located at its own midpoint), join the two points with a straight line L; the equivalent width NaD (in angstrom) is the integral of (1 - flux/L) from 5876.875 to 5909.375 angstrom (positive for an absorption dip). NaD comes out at 4.9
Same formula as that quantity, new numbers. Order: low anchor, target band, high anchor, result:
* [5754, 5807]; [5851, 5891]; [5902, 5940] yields 1.6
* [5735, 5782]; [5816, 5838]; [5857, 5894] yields -0.8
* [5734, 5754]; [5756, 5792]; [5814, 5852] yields -2.7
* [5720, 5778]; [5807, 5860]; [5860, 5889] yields 2.9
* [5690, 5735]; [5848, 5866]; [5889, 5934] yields 1.0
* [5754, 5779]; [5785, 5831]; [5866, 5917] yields -0.6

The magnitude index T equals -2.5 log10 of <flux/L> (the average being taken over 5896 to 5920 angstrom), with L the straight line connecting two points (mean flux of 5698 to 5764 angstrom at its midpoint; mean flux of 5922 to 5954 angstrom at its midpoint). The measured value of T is 0.07 mag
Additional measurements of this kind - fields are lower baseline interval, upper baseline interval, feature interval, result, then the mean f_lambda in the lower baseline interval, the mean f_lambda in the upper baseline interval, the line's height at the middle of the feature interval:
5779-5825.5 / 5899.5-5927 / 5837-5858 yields 0.14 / 24.6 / 23.3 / 24.1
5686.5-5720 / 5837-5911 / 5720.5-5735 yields -0.02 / 25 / 22.5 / 24.6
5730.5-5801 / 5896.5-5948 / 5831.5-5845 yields 0.03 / 24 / 23.5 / 23.8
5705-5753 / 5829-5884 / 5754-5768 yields -0.06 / 24.5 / 23.4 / 24.2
